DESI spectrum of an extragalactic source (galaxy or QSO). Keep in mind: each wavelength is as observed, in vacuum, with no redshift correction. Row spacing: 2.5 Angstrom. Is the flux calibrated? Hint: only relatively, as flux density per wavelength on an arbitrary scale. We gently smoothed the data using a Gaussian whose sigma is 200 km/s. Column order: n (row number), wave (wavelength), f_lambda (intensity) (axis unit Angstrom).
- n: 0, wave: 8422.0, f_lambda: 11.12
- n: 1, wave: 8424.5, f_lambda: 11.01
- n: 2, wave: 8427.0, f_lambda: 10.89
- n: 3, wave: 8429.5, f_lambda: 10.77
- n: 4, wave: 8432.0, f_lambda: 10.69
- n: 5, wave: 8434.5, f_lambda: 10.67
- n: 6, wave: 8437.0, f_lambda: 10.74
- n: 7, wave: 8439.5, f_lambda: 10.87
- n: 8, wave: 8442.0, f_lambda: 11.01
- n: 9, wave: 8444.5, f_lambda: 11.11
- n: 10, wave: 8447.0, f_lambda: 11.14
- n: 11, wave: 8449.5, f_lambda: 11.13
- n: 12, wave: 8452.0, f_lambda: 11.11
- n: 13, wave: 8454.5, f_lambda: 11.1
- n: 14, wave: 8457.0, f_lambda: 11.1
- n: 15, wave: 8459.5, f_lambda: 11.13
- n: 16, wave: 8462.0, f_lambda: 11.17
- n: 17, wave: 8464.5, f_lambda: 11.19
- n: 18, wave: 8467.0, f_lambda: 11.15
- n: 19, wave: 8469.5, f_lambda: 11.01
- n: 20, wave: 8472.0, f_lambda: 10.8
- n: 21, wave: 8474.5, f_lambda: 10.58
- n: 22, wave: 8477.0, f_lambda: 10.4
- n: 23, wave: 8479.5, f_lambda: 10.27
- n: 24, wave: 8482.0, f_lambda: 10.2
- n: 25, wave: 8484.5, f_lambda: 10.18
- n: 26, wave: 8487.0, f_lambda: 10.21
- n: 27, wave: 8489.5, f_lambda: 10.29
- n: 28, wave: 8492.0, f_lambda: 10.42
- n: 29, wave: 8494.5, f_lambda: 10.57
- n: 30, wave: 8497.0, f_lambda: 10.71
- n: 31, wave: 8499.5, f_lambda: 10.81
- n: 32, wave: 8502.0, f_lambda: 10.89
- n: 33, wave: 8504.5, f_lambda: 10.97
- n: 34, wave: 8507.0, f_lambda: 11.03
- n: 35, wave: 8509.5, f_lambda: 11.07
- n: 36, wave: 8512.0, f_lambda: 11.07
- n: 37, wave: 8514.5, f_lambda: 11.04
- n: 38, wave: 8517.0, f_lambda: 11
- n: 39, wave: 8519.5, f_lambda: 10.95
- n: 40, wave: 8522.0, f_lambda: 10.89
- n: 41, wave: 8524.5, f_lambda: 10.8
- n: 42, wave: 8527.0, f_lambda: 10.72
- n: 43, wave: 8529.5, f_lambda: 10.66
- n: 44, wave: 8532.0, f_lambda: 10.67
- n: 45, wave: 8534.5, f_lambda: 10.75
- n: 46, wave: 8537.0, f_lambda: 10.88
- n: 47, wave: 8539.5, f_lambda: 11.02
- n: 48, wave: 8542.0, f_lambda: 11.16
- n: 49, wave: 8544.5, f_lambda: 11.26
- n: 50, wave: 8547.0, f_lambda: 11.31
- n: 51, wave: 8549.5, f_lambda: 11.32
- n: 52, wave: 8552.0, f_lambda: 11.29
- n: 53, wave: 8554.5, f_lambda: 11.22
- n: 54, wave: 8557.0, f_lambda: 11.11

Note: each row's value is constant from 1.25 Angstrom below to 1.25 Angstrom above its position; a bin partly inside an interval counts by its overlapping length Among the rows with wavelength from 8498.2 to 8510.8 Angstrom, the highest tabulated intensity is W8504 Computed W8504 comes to 11.07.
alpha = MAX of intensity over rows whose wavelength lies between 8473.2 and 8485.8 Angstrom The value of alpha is 10.58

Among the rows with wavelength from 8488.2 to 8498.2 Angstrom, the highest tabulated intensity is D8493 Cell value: 10.71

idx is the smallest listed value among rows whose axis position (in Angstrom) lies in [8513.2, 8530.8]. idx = 10.66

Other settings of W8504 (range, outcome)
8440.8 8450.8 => 11.14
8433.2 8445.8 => 11.11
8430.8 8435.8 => 10.69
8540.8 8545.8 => 11.26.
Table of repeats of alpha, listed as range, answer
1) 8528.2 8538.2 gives 10.88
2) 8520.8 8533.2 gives 10.89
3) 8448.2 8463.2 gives 11.17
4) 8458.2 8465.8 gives 11.19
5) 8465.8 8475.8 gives 11.15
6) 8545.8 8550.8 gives 11.32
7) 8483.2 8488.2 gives 10.21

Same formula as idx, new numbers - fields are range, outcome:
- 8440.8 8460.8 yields 11.01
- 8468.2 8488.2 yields 10.18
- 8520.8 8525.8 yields 10.8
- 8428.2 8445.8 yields 10.67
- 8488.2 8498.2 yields 10.29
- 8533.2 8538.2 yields 10.75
